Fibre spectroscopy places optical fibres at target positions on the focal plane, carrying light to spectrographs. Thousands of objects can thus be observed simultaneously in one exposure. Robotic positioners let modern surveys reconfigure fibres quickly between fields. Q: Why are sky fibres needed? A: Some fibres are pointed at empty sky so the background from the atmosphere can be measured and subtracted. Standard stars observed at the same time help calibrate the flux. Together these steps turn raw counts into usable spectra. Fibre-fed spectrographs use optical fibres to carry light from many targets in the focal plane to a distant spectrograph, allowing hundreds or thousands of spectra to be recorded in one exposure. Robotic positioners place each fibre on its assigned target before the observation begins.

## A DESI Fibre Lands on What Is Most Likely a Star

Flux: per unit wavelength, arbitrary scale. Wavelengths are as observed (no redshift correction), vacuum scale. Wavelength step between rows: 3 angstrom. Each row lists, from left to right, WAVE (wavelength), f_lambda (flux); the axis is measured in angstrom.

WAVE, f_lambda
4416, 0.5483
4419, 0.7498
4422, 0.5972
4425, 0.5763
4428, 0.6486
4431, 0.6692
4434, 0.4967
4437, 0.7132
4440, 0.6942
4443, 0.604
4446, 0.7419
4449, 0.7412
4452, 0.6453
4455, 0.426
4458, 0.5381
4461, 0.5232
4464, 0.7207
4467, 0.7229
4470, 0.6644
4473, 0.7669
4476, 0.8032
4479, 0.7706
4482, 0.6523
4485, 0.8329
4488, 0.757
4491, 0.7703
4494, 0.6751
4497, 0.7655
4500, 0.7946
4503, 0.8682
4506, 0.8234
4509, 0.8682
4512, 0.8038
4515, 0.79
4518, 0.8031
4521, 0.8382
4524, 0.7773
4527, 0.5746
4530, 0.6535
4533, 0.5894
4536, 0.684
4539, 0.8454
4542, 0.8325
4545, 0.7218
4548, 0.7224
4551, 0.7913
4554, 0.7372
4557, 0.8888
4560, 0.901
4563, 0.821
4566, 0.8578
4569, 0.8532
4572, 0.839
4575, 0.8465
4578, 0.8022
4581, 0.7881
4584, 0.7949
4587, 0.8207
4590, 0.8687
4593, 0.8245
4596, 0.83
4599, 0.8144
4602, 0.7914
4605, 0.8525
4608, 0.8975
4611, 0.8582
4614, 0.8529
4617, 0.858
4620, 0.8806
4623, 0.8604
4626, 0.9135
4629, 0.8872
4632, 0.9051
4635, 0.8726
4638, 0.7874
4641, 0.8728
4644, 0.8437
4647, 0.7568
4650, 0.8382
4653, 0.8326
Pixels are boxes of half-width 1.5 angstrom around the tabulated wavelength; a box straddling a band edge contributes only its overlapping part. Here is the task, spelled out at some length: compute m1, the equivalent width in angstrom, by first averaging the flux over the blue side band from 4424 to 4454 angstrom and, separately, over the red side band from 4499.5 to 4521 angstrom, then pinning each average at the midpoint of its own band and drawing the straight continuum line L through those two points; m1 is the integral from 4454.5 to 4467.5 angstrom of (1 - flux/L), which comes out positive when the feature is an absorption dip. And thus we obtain 2.2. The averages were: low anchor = 0.651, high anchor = 0.824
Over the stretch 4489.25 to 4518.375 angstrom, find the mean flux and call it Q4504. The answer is 0.796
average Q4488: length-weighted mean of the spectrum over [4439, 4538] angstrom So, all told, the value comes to 0.718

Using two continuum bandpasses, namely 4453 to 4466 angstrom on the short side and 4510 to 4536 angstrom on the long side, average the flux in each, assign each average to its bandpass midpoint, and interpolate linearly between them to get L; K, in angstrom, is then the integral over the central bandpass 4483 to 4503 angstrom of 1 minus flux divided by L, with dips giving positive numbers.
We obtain -3.7 angstrom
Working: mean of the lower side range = 0.562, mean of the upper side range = 0.729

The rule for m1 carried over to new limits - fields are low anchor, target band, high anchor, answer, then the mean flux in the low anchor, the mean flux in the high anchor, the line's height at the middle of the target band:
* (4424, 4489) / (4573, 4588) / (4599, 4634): 0.2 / 0.669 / 0.867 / 0.822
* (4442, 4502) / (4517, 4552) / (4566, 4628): 1.6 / 0.698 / 0.843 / 0.771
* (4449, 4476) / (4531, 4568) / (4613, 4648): -1.3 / 0.642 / 0.859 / 0.755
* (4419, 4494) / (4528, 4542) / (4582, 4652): 1.0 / 0.672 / 0.847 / 0.757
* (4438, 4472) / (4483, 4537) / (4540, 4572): -1.9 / 0.641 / 0.814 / 0.736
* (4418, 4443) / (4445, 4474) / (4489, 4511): 2.4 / 0.639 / 0.794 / 0.704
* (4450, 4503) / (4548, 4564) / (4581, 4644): -0.6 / 0.701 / 0.85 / 0.788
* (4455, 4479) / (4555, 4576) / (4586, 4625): -1.6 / 0.667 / 0.848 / 0.796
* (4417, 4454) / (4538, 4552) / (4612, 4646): -0.1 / 0.652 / 0.865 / 0.772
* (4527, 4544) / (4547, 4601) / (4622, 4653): -4.3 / 0.708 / 0.853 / 0.763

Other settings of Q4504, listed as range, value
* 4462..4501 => 0.742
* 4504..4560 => 0.768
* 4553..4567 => 0.844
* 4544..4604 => 0.817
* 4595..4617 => 0.844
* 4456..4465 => 0.578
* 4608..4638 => 0.873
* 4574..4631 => 0.845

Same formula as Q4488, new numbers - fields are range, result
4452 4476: 0.636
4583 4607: 0.827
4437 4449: 0.692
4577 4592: 0.816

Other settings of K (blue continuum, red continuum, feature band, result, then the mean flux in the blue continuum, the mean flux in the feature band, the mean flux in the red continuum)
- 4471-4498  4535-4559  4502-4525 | -1.6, 0.753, 0.821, 0.782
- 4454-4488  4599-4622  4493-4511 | -2.1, 0.682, 0.803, 0.853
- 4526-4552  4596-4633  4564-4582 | -1.2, 0.714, 0.832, 0.862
